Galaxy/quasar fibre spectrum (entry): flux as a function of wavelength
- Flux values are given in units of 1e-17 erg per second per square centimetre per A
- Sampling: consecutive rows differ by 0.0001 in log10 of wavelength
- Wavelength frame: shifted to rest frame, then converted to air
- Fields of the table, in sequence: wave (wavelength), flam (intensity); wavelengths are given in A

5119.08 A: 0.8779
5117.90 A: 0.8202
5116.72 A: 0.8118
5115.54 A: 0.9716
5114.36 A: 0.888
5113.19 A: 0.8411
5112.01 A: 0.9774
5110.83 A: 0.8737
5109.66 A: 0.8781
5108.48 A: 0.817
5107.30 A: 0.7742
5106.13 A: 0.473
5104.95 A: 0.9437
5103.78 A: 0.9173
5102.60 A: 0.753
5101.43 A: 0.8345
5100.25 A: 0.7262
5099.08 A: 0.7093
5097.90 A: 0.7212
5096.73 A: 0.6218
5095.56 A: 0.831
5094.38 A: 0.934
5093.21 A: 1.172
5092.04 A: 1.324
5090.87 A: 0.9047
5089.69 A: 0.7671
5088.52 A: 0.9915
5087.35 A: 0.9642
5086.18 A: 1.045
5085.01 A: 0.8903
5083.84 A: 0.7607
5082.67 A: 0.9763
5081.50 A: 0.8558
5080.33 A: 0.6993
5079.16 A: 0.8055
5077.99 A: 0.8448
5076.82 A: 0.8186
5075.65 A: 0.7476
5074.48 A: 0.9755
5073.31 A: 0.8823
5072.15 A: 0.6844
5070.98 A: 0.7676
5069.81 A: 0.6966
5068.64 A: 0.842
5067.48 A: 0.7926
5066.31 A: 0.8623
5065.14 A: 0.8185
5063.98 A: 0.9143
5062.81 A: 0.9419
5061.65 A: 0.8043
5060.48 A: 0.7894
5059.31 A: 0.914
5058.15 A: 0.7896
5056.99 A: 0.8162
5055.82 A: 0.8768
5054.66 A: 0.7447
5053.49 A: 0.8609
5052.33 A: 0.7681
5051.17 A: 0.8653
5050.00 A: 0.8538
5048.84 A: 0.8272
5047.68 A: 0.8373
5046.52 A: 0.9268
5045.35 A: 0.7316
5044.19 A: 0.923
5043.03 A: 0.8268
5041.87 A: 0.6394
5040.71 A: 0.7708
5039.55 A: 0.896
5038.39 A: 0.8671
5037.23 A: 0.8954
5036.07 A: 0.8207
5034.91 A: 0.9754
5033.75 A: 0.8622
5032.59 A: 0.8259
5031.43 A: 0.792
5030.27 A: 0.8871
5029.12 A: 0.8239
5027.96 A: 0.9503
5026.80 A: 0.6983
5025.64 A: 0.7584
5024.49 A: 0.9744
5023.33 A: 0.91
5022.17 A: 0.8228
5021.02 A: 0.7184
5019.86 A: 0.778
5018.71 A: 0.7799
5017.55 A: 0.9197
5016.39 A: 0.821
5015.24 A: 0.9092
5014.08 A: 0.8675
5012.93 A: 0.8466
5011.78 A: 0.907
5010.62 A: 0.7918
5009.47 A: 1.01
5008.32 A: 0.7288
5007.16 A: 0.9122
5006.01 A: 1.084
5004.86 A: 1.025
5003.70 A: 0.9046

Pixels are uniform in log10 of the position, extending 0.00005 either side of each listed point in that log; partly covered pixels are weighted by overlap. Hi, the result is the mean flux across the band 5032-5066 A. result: 0.841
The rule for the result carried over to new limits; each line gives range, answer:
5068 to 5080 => 0.804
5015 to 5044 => 0.837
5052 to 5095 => 0.867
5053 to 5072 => 0.823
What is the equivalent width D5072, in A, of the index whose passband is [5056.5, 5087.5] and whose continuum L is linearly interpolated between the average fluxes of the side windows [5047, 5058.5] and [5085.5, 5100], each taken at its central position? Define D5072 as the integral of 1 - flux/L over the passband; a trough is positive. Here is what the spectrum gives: 1.0 A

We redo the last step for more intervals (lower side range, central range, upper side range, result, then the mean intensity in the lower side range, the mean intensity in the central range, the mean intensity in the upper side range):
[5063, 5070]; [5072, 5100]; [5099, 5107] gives -2.58 A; 0.835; 0.873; 0.77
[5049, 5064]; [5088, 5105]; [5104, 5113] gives -0.95 A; 0.838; 0.874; 0.825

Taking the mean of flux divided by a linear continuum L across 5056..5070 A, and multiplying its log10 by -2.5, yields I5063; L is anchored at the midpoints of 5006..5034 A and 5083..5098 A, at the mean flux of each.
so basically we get 0.07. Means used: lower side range 0.85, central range 0.837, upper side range 0.925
